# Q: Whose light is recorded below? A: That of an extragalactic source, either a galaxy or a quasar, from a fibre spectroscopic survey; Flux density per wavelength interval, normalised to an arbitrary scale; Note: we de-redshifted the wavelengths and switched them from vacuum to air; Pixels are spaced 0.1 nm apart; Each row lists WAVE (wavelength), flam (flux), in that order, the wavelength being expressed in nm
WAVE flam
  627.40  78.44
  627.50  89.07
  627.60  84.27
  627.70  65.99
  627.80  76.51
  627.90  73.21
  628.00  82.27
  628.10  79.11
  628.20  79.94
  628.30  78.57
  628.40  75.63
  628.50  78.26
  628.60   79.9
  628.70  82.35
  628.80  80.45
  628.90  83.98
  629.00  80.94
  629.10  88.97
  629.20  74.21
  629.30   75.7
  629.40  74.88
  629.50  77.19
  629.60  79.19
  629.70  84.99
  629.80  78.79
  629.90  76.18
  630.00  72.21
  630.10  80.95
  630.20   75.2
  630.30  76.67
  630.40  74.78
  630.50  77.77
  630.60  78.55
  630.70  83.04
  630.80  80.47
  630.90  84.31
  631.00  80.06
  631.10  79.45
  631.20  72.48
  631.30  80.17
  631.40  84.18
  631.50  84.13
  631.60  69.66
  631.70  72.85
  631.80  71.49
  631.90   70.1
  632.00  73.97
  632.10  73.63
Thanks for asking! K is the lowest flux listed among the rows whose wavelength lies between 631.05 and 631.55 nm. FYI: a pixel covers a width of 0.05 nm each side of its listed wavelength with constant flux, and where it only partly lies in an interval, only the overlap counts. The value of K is 72.48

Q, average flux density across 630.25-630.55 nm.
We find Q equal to 76.4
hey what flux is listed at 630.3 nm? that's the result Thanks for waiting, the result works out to 76.67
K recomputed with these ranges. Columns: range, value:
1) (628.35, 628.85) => 75.63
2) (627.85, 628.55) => 73.21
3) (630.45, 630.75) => 77.77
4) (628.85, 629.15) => 80.94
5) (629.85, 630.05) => 72.21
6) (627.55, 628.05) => 65.99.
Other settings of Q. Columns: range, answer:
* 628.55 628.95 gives 81.7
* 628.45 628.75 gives 80.2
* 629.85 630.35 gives 76.2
